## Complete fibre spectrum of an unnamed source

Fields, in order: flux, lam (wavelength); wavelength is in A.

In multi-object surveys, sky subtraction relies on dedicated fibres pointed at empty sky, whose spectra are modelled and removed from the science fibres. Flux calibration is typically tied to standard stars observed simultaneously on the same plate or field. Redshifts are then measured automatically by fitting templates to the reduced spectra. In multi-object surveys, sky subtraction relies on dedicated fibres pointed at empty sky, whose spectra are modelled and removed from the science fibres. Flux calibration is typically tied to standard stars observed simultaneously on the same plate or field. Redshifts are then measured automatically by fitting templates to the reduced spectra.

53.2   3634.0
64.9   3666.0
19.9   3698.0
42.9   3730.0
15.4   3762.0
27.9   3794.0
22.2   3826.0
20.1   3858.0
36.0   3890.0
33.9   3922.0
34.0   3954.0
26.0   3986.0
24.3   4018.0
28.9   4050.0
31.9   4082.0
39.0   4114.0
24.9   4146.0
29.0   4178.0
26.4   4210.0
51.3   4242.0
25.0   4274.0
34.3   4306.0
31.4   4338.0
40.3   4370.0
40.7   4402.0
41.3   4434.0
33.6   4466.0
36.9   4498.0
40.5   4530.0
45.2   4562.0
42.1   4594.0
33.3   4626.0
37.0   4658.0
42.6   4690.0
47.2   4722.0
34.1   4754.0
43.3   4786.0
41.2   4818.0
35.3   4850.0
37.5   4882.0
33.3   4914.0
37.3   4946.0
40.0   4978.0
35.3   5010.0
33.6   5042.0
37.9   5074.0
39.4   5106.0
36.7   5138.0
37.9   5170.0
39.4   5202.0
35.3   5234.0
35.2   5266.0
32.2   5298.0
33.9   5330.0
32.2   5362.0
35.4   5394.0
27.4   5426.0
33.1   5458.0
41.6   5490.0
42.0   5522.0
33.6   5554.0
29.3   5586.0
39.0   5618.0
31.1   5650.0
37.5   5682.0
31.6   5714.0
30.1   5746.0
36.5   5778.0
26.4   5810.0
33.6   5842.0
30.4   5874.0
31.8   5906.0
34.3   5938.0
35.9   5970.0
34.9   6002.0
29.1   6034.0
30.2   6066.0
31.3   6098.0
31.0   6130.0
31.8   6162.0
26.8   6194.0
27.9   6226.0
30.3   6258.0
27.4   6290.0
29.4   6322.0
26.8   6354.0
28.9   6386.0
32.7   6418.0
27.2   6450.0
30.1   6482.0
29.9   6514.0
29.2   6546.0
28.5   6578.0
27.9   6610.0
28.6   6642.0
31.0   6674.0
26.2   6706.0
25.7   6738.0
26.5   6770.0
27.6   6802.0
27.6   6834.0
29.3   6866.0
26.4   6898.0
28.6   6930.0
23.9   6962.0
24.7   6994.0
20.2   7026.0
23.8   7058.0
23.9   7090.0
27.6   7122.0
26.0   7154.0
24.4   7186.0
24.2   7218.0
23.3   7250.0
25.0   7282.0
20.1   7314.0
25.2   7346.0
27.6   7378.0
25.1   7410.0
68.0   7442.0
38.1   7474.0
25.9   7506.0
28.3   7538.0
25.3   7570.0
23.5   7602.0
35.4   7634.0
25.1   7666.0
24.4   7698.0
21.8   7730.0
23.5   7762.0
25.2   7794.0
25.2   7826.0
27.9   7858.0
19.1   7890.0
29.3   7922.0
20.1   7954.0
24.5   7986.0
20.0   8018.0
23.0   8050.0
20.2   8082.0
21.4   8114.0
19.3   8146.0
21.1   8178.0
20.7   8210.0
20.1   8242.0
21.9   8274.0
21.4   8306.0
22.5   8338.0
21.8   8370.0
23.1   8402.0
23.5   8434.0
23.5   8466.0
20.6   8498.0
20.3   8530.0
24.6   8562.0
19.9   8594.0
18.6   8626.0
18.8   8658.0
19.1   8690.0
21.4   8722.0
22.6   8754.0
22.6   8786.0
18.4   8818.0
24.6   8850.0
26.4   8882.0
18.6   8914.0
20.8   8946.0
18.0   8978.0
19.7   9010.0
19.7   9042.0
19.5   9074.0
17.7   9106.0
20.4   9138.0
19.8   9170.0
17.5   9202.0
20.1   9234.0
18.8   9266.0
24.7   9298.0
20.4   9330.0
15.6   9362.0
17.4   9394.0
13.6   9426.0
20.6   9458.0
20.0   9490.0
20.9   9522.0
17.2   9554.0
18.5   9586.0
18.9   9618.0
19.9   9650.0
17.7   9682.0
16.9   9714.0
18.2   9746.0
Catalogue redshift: 0.14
